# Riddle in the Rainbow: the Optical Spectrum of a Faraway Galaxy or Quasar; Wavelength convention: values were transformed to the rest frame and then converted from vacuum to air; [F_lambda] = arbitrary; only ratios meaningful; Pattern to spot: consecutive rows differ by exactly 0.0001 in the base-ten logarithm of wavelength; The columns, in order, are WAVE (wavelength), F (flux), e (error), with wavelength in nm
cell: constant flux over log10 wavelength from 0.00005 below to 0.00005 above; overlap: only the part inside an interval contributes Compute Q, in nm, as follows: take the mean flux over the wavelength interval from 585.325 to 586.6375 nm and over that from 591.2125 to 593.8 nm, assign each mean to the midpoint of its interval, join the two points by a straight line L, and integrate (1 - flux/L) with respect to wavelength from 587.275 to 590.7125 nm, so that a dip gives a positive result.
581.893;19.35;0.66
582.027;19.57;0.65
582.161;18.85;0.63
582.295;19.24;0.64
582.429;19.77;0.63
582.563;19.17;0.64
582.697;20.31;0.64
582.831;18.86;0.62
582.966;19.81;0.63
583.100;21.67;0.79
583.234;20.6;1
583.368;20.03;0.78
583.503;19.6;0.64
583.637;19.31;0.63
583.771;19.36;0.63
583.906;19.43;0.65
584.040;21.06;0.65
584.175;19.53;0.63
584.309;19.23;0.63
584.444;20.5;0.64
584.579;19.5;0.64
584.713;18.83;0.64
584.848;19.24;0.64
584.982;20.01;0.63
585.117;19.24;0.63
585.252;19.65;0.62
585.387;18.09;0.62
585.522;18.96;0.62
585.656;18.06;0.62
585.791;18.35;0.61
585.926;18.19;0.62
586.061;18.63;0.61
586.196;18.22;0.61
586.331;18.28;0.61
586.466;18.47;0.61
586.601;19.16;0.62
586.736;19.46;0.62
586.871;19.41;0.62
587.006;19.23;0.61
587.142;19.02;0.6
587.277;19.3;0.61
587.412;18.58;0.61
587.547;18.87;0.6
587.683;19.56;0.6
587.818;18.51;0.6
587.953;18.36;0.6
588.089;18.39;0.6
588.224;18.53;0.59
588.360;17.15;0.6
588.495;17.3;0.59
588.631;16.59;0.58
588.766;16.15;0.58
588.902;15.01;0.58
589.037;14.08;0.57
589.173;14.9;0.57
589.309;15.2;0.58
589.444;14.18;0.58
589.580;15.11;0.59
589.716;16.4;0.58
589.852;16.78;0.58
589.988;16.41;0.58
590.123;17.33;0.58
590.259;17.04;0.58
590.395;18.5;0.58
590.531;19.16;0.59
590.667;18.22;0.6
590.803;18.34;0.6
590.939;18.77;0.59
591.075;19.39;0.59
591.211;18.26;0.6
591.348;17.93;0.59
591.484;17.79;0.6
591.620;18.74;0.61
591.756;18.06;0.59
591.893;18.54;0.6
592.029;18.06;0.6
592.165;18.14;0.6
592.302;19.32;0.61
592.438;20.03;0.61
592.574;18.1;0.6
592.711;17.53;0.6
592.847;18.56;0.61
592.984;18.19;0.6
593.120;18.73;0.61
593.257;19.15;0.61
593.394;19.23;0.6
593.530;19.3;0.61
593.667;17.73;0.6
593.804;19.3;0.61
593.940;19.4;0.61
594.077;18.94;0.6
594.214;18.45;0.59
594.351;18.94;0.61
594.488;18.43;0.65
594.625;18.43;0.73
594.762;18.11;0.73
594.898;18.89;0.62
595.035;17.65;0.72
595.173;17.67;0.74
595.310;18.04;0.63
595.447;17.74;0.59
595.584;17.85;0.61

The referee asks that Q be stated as 0.26 nm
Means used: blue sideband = 18.4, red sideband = 18.5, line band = 17.1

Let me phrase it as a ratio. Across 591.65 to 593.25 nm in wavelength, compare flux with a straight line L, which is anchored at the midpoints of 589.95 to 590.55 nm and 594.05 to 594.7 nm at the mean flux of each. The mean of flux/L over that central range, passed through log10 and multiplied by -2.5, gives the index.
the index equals -0.02 mag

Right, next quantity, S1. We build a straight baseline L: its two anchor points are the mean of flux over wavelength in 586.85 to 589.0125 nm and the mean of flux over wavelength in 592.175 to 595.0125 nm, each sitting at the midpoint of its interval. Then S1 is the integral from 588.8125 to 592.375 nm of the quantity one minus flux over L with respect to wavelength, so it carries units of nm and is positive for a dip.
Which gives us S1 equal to 0.20 nm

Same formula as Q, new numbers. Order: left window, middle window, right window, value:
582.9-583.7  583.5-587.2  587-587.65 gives 0.08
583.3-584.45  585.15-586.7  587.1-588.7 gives 0.04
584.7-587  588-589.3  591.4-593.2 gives 0.16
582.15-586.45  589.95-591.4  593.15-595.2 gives 0.06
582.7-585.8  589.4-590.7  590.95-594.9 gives 0.14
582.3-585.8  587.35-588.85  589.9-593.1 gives 0.07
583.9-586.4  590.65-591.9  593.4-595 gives 0.03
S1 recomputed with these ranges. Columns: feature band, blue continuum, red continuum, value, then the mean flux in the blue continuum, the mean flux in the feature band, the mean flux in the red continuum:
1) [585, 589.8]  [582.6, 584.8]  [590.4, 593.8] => 0.37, 19.8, 17.8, 18.6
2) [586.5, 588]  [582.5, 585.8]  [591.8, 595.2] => 0.02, 19.6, 19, 18.6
